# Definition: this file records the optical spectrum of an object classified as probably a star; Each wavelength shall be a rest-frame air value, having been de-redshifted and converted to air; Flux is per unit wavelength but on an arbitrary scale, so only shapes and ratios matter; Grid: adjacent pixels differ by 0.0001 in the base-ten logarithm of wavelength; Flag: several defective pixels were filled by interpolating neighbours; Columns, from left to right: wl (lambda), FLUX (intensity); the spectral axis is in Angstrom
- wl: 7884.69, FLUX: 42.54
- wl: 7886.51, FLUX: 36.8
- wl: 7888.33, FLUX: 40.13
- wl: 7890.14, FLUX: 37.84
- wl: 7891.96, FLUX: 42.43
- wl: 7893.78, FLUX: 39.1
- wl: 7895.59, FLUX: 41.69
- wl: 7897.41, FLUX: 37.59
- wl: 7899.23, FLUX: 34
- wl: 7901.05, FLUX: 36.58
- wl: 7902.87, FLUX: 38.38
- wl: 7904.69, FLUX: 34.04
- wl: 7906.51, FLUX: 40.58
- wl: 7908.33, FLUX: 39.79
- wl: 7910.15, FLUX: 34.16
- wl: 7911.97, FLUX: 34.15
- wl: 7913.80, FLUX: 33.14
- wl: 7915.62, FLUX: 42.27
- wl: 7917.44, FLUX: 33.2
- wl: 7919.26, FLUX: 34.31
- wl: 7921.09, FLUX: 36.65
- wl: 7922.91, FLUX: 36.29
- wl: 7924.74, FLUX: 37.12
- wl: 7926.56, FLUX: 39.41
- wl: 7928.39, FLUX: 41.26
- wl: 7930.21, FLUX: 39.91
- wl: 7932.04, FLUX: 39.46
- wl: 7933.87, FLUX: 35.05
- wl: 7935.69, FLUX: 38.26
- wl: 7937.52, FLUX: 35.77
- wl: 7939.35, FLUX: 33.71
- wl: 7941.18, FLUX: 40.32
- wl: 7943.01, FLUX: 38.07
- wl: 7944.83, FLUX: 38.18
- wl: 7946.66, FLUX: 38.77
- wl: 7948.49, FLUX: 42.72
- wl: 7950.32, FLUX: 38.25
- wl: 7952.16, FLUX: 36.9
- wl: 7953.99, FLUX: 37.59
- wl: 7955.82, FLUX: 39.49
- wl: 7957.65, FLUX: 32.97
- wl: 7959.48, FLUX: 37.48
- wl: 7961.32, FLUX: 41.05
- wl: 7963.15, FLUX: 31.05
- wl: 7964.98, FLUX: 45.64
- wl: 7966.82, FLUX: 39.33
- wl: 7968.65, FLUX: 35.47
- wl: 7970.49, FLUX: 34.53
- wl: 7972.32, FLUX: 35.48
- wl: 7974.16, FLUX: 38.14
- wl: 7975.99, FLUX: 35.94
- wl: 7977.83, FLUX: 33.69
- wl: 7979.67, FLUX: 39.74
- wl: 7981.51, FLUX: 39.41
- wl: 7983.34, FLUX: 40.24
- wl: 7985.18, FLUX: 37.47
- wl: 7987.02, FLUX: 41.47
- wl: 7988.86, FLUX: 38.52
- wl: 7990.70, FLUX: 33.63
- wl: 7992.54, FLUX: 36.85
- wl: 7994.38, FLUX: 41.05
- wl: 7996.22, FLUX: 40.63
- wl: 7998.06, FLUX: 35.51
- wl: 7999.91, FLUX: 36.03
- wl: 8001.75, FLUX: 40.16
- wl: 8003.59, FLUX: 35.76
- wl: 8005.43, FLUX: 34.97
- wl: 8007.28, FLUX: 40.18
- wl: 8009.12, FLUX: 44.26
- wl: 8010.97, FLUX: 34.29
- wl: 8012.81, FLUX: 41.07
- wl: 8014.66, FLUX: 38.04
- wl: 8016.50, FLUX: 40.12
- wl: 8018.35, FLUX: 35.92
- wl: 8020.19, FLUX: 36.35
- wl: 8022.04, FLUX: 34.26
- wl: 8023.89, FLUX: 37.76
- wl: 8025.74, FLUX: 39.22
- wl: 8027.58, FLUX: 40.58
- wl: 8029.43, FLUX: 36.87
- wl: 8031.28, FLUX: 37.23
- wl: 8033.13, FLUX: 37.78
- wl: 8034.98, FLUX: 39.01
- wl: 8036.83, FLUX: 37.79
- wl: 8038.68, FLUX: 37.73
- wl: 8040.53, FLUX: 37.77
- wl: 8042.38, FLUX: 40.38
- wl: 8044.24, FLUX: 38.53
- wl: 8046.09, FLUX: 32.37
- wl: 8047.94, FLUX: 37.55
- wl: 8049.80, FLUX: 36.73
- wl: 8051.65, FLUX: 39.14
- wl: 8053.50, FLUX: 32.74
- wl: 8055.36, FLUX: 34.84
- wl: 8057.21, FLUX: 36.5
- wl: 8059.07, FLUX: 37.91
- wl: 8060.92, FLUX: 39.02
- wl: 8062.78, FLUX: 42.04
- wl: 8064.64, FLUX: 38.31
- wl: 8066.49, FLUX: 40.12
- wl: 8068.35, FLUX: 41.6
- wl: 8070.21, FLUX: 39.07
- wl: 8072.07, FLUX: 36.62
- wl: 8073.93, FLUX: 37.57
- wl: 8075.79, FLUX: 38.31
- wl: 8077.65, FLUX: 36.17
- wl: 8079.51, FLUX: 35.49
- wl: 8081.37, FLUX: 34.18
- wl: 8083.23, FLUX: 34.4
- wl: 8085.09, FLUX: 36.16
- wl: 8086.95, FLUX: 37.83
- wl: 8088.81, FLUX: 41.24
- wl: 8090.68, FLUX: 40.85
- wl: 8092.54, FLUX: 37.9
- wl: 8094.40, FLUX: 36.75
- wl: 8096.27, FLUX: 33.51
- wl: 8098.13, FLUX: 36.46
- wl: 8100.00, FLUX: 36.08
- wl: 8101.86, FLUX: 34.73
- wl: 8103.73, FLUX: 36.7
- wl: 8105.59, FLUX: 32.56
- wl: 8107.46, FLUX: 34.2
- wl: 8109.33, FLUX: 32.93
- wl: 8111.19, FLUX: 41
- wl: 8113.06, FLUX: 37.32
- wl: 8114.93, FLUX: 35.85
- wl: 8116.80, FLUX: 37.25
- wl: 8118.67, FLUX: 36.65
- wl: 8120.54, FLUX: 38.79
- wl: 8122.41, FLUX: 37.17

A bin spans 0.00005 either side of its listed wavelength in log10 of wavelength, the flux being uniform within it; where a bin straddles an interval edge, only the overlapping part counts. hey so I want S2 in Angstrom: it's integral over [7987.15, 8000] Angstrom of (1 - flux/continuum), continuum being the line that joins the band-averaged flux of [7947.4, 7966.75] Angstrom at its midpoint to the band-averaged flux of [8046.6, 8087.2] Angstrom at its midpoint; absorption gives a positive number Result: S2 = 0.1 Angstrom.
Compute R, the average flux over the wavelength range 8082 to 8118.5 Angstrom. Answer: 36.5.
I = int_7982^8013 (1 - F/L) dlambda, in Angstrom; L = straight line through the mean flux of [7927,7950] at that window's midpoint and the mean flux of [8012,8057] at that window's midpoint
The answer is -0.4 Angstrom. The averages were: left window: 38.5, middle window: 38.3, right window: 37.5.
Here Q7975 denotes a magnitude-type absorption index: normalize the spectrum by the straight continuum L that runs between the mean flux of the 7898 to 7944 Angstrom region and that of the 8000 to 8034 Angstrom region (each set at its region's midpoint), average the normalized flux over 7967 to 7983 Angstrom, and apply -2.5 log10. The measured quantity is 0.02 mag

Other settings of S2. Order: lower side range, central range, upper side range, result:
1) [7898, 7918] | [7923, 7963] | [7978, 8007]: -0.97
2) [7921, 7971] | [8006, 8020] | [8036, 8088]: -0.47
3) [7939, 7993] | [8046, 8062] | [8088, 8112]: 0.16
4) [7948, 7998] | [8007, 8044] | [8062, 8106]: -0.68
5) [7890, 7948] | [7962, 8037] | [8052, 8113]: -1.10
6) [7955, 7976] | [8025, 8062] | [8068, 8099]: -0.25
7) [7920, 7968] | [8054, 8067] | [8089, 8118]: -0.46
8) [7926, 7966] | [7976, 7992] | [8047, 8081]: 0.08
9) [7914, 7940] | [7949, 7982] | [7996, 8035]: 0.15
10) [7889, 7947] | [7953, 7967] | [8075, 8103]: -0.25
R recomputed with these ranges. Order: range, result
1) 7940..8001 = 37.9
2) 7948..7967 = 38.3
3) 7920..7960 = 37.9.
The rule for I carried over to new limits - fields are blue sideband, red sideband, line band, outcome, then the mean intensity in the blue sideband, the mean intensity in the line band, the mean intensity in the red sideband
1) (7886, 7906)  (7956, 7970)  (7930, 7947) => 0.1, 38.1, 37.6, 37.6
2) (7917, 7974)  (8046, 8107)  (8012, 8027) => -0.2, 37.6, 37.9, 37.1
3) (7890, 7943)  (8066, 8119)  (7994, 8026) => -0.8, 37.5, 38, 36.8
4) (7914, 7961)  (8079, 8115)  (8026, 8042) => -0.6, 37.7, 38.2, 36.3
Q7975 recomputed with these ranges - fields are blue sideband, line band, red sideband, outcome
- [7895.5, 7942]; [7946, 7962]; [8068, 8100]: -0.03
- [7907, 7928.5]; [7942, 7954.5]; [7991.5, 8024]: -0.04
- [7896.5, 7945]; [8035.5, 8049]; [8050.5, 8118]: -0.01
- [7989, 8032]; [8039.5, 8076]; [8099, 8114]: -0.03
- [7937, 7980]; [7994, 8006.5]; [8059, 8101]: 0.00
